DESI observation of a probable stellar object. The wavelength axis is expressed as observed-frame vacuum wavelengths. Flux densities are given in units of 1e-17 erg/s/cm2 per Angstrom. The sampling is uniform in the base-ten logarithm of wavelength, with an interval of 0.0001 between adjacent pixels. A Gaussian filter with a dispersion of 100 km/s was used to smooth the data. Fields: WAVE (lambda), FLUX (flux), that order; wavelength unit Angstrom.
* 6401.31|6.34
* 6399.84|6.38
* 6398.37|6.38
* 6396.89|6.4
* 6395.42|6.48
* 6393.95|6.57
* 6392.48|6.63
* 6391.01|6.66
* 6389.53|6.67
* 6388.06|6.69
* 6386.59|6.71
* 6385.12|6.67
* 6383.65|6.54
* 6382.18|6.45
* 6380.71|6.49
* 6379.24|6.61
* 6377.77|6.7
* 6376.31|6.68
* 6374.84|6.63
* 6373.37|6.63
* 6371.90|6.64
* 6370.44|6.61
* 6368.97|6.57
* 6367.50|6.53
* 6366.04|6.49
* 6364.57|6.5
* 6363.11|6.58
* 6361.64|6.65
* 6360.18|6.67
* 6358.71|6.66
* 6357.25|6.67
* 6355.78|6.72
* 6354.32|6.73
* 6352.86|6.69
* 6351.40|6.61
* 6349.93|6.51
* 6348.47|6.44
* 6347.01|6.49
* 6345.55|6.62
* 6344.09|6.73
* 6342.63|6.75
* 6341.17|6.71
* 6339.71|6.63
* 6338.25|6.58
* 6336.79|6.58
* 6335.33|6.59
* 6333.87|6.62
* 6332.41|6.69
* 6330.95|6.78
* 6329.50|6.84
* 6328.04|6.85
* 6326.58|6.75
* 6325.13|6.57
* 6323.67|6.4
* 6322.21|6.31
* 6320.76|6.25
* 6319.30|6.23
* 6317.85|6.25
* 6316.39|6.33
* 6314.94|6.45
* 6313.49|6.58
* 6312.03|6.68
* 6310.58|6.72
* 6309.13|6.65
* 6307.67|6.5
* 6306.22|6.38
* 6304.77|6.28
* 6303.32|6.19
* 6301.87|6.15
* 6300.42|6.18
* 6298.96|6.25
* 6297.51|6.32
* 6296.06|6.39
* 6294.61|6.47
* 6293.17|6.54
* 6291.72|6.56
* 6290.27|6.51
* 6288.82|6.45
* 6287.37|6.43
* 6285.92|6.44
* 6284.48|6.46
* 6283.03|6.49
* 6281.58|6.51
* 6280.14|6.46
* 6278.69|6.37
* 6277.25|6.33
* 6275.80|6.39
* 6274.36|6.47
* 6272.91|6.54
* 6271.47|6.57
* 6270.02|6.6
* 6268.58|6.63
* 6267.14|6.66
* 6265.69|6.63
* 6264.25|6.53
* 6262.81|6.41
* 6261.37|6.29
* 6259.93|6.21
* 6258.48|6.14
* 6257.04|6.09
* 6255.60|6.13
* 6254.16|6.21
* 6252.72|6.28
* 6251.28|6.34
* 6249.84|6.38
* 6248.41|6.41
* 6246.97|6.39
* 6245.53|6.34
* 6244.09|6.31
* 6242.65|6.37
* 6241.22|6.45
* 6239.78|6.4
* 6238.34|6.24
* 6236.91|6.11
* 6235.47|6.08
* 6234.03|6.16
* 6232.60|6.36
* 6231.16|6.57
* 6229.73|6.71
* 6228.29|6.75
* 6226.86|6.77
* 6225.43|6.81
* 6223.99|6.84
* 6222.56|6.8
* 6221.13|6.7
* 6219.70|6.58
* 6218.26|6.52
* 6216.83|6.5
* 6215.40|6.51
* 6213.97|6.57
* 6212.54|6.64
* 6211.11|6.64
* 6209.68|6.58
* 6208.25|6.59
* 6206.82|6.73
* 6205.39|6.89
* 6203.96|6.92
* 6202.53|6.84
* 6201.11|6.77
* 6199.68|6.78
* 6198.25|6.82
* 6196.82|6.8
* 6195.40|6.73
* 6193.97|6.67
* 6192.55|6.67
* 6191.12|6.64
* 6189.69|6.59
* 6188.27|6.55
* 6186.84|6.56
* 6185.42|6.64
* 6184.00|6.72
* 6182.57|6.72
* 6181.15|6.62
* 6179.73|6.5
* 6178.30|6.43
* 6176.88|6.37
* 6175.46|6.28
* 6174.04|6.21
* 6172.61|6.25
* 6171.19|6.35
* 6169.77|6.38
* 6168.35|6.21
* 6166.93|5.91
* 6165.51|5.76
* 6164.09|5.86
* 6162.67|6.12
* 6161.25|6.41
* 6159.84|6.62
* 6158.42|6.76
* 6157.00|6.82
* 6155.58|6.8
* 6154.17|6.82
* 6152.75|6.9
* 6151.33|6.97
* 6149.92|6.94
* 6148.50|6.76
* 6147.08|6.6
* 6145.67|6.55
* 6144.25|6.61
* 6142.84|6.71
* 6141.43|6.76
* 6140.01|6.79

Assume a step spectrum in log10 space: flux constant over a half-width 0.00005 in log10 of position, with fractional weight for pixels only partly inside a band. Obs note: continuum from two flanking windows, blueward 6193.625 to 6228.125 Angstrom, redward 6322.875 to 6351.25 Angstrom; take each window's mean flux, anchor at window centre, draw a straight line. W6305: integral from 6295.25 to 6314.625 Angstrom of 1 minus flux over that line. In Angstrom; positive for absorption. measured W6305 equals 0.7 Angstrom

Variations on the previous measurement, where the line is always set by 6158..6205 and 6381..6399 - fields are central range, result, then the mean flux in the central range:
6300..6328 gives 0.5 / 6.43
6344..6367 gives -0.2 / 6.61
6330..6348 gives -0.3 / 6.65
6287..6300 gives 0.2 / 6.43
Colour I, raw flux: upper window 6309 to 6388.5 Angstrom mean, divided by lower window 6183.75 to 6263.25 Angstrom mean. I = 1.0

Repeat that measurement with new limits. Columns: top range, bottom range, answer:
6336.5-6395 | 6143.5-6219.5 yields 1.01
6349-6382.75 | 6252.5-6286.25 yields 1.03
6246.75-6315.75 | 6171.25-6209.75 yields 0.97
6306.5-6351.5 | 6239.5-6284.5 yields 1.03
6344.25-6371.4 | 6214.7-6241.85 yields 1.01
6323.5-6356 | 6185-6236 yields 1.00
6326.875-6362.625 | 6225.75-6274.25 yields 1.04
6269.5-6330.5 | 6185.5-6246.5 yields 0.98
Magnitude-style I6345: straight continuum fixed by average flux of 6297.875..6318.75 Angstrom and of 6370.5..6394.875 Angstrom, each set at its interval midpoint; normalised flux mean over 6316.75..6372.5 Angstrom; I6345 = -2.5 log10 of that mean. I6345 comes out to -0.01 mag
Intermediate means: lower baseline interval 6.4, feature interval 6.59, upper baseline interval 6.62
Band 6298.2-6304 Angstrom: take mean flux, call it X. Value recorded 6.19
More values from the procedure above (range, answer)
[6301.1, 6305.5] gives 6.21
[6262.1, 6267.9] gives 6.56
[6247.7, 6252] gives 6.39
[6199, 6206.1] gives 6.84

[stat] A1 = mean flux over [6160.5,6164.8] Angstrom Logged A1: 6.14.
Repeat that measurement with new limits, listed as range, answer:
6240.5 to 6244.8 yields 6.38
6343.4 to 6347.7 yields 6.62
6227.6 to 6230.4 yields 6.72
